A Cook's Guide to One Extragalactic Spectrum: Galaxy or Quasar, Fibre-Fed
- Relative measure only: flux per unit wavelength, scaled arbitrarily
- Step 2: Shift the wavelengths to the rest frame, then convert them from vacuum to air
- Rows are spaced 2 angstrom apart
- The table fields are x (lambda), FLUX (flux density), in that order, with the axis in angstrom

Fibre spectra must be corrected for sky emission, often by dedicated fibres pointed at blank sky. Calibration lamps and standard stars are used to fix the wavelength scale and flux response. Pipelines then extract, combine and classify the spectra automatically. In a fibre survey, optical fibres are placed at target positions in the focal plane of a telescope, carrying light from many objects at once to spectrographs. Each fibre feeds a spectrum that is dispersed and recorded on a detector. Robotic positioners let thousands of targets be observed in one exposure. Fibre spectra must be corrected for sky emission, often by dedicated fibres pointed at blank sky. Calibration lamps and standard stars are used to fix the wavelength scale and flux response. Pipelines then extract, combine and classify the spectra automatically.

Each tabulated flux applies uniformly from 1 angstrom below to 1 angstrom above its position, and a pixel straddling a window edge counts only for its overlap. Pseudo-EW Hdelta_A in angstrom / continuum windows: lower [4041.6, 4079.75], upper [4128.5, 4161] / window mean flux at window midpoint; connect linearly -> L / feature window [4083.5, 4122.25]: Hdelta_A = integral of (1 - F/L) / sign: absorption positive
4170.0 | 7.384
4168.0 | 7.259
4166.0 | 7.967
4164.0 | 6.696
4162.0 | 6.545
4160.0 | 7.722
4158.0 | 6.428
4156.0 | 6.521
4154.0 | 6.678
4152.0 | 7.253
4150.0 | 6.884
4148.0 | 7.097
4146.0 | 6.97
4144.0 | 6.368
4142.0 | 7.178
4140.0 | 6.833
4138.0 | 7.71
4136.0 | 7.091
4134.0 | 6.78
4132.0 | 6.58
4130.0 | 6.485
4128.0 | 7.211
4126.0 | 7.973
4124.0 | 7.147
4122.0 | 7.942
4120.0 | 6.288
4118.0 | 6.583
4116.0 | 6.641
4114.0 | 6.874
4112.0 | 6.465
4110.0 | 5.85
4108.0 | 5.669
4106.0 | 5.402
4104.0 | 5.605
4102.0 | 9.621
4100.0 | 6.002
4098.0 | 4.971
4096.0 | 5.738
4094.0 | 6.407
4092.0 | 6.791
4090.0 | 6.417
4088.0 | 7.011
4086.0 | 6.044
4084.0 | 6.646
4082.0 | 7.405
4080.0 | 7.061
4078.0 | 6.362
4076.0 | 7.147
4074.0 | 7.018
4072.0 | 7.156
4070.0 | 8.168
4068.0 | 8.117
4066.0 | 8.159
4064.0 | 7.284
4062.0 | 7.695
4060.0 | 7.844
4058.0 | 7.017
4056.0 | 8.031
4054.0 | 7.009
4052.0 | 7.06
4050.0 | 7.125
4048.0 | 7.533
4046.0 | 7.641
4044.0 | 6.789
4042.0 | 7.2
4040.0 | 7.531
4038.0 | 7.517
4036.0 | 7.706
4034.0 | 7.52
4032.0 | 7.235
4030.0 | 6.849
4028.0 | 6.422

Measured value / 4.0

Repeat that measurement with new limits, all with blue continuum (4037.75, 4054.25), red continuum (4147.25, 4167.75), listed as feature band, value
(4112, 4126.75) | 0.2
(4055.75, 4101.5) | 1.3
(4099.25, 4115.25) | 1.5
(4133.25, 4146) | 0.1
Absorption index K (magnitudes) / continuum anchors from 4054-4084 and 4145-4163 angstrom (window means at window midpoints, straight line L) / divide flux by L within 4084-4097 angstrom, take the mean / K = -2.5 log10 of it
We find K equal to 0.14 mag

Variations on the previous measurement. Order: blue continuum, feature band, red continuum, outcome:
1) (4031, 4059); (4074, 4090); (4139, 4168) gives 0.064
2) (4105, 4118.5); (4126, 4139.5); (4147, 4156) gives -0.074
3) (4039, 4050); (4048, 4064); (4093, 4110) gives -0.048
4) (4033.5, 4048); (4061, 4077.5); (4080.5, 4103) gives -0.084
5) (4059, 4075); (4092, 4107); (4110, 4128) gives 0.150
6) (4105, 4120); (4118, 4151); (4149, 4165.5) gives -0.078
